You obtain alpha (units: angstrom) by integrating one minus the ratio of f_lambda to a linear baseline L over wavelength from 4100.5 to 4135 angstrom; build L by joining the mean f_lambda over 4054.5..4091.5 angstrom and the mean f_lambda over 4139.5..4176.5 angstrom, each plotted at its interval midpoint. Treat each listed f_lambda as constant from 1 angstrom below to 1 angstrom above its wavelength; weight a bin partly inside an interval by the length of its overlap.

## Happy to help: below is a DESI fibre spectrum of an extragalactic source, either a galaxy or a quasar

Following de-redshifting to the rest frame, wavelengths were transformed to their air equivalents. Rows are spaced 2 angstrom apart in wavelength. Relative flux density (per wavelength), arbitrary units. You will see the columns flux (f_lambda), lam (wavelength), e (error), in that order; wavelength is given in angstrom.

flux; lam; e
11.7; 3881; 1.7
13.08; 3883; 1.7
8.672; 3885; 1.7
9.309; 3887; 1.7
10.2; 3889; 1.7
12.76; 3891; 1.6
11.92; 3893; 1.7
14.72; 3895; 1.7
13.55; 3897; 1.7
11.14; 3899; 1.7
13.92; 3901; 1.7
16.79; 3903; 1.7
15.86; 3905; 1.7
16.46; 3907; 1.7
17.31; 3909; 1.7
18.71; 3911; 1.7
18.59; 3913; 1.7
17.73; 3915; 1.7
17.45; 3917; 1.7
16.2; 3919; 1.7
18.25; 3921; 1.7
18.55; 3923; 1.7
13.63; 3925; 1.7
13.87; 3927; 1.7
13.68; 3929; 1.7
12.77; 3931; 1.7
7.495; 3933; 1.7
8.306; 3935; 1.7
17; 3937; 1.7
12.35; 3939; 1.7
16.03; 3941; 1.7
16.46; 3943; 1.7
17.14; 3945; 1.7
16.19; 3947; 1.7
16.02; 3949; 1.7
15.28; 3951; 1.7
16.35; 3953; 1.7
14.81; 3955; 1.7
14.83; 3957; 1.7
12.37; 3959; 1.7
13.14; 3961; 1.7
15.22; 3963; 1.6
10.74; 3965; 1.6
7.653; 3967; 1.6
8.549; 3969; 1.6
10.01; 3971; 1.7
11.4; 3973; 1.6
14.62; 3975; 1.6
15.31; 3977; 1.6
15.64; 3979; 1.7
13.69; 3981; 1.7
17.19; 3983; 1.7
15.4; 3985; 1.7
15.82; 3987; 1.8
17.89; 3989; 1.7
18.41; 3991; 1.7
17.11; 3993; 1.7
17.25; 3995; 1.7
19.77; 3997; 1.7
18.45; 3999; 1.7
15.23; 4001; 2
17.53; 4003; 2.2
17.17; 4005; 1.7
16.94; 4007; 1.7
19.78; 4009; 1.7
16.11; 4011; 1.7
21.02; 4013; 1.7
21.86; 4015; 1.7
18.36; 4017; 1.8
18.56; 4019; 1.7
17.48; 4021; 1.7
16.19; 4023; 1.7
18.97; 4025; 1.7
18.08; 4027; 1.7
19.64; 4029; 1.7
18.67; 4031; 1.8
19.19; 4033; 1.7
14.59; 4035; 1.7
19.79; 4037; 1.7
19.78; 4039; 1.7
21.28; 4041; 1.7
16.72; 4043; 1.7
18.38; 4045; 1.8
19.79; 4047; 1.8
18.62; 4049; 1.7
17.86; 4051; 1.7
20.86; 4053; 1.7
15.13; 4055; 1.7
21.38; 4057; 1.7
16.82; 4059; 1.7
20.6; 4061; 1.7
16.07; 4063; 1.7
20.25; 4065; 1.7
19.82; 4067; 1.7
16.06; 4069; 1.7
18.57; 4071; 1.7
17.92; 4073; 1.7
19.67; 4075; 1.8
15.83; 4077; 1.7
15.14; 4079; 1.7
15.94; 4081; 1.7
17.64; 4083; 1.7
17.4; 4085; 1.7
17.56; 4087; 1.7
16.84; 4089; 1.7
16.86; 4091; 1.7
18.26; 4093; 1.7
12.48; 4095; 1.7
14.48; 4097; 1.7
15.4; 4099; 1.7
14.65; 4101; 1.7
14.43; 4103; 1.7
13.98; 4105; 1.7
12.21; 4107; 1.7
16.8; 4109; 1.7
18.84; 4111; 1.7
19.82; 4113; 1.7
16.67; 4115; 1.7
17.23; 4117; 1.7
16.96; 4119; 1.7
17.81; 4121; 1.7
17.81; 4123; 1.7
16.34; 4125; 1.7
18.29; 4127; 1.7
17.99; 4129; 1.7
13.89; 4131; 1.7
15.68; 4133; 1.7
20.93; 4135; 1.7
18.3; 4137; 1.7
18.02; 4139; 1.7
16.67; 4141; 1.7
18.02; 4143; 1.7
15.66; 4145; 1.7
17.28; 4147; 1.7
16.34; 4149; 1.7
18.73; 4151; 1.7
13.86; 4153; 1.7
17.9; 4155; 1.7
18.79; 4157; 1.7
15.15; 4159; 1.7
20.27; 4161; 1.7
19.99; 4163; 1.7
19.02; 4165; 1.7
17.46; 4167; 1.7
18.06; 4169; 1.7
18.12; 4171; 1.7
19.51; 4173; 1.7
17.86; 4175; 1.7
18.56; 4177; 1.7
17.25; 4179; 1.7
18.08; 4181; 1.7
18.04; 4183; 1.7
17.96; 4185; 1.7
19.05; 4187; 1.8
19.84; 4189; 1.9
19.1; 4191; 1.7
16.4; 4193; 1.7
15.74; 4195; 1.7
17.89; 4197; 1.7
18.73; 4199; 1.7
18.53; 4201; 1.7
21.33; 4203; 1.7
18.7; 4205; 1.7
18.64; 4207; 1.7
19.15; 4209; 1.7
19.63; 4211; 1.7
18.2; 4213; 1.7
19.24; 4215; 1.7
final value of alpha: 2.2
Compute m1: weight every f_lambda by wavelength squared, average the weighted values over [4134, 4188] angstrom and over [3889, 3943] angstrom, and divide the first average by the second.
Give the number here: 1.4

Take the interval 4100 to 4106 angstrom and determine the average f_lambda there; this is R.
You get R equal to 14.4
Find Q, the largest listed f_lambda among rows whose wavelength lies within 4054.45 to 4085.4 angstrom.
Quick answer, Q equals 21.38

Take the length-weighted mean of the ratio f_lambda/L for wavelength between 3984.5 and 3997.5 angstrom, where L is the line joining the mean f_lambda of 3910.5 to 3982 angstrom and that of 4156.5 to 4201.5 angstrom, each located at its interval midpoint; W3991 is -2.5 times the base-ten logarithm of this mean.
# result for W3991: -0.15 mag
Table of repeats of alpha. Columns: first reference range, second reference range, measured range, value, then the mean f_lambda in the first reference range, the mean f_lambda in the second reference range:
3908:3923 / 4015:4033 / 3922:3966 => 9.3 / 17.8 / 18.5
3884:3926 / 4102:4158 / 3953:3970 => 3.3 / 14.8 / 17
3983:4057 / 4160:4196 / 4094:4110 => 3.5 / 18.2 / 18.4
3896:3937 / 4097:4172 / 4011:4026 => -2.6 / 15.1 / 17.1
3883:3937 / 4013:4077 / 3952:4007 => 5.3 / 14.2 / 18.6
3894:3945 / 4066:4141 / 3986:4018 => -4.4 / 15.1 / 16.8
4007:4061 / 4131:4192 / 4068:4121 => 5.3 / 18.7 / 17.9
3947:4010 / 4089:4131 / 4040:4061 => -4.0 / 15.2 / 16.3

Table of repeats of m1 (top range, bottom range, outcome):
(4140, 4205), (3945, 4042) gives 1.20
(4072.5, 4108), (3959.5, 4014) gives 1.08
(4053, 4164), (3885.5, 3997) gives 1.28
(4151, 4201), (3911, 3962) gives 1.35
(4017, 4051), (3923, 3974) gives 1.44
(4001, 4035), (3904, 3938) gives 1.25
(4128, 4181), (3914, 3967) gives 1.35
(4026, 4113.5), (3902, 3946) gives 1.21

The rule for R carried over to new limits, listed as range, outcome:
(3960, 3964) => 14.2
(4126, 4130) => 18.1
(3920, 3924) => 18.4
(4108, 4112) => 17.8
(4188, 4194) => 18.4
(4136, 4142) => 17.7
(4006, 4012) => 17.6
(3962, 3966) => 13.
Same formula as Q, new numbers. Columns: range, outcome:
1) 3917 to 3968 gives 18.55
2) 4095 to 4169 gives 20.93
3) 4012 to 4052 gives 21.86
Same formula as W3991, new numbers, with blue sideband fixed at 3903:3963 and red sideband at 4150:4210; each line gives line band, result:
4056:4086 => -0.06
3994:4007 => -0.09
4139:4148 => 0.05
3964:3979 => 0.34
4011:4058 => -0.14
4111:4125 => -0.01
